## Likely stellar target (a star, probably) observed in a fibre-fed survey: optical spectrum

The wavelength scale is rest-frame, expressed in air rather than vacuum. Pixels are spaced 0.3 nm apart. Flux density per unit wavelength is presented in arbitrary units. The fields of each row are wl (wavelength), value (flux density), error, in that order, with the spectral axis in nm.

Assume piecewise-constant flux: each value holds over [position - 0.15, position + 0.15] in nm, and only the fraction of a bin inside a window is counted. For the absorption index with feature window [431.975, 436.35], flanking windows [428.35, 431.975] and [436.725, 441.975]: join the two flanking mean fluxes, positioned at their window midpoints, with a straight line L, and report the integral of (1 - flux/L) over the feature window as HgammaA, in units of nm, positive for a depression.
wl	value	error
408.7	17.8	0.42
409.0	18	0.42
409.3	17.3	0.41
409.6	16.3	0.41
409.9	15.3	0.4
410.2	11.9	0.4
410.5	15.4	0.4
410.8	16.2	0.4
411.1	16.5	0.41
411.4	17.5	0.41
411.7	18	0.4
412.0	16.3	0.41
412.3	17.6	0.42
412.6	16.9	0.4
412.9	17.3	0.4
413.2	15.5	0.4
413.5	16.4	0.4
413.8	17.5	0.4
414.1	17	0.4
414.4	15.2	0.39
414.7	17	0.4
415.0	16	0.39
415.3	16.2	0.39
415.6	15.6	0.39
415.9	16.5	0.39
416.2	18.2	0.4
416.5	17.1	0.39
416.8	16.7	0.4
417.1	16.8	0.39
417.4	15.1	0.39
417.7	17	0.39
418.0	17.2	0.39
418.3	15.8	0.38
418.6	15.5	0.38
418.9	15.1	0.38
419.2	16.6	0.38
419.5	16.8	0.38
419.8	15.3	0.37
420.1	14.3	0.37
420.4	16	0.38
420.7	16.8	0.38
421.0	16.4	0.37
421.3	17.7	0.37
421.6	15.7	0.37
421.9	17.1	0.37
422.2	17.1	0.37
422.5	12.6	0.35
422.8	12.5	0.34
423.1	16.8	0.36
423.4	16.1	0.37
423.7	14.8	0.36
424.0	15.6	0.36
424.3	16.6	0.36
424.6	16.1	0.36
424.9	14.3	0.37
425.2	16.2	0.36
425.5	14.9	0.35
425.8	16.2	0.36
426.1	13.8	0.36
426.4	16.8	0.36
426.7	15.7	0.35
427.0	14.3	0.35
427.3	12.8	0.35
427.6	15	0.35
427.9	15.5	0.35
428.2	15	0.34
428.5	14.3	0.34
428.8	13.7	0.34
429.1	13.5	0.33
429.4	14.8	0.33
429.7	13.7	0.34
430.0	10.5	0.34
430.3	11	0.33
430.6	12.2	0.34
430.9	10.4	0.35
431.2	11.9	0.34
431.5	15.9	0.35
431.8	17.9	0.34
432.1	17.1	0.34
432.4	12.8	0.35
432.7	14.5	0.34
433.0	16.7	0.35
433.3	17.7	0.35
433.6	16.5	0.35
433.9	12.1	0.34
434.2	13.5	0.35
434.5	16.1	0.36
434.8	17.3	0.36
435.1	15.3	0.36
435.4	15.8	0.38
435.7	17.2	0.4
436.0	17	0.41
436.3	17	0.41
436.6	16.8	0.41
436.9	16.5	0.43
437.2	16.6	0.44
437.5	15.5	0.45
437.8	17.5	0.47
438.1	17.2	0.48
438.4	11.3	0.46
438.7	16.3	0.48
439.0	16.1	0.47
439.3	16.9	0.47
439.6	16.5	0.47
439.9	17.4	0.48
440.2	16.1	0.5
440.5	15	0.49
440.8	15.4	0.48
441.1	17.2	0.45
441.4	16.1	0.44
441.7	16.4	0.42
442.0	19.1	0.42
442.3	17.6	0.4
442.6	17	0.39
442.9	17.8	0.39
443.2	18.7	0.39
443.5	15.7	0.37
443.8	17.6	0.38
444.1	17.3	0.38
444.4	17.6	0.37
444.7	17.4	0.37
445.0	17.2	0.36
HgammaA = -0.35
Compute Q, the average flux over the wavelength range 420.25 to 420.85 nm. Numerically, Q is 16.4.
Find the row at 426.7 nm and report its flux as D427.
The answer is 15.7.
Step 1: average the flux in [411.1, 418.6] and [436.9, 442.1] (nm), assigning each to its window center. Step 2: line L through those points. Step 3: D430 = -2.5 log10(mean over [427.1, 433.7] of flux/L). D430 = 0.15 mag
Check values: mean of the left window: 16.7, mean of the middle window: 14.2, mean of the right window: 16.2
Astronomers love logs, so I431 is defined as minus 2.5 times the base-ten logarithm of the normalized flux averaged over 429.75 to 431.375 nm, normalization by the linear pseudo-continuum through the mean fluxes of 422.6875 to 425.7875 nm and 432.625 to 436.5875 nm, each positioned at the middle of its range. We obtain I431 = 0.35 mag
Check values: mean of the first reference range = 15.5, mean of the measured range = 11.4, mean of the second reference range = 16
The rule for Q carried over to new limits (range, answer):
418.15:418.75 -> 15.7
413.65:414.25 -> 17.3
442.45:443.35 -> 17.8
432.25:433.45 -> 15.4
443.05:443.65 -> 17.2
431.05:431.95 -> 15.2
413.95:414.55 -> 16.1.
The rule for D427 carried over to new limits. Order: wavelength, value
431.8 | 17.9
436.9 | 16.5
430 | 10.5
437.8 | 17.5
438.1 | 17.2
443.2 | 18.7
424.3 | 16.6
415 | 16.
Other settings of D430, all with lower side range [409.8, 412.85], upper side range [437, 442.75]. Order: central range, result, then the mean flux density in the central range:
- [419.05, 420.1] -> 0.020 mag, 16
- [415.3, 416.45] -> -0.032 mag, 16.7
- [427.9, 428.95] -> 0.128 mag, 14.5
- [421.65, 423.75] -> 0.065 mag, 15.3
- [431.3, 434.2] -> 0.056 mag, 15.5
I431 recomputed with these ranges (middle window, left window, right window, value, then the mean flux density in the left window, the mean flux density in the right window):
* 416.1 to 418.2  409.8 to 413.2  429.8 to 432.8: -0.093 mag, 16.2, 13.4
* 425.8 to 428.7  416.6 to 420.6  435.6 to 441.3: 0.090 mag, 16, 16.3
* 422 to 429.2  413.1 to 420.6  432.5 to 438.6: 0.074 mag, 16.3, 15.9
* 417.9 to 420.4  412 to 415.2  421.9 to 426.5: 0.012 mag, 16.6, 15.4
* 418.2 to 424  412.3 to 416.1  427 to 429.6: -0.021 mag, 16.5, 14.3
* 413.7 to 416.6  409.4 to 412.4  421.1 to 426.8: -0.045 mag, 16.1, 15.6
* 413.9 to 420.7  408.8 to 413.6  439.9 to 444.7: 0.019 mag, 16.4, 17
